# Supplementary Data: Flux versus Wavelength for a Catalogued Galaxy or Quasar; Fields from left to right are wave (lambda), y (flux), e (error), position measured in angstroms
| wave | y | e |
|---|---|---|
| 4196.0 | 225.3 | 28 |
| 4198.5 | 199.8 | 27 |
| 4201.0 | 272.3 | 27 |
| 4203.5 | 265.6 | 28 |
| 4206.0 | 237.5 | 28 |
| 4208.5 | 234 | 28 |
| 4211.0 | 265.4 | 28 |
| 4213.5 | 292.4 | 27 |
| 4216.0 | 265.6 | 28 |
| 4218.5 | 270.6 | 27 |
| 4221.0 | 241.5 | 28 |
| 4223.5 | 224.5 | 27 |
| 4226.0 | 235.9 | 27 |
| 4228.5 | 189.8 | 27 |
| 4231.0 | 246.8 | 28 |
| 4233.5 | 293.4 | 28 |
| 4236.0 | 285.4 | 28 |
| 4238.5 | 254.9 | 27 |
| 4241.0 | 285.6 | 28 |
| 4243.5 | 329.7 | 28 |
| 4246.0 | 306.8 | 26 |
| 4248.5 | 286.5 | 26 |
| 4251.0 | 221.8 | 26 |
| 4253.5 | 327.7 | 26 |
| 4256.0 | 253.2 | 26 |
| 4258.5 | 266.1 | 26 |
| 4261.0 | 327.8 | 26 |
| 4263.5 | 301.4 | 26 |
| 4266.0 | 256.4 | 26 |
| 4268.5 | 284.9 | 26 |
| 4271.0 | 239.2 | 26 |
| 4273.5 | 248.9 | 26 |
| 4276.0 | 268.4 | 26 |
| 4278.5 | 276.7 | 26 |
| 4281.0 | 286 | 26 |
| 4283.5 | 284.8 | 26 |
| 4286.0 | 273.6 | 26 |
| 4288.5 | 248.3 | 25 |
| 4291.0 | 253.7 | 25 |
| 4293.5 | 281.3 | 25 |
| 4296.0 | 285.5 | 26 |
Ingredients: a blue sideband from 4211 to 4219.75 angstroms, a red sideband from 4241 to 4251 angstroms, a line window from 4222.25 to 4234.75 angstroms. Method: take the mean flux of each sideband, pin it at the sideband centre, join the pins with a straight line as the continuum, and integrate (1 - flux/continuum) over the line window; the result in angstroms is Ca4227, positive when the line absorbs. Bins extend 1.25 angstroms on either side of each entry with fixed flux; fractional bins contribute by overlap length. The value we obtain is 1.99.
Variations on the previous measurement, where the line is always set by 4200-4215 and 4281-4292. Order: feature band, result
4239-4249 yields -1.35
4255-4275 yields -0.49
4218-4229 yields 1.24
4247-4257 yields -0.33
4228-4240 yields 0.21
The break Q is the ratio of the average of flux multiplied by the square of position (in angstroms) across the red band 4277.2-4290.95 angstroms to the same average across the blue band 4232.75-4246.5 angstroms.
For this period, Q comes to 1.0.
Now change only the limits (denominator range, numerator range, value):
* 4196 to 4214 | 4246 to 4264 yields 1.17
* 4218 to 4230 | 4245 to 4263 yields 1.25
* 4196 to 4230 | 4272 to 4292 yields 1.13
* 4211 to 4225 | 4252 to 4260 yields 1.11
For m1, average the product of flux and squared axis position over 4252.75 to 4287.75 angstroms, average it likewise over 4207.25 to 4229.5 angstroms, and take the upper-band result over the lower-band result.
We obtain 1.1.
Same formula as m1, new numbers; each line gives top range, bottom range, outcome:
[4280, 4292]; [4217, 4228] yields 1.16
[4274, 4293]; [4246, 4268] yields 0.97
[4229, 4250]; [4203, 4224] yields 1.12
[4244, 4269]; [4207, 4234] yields 1.16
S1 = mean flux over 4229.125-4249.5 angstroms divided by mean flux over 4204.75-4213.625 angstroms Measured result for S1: 1.12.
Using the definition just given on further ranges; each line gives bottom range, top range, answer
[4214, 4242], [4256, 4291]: 1.07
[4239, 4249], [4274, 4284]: 0.92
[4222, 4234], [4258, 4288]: 1.17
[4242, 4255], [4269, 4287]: 0.92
